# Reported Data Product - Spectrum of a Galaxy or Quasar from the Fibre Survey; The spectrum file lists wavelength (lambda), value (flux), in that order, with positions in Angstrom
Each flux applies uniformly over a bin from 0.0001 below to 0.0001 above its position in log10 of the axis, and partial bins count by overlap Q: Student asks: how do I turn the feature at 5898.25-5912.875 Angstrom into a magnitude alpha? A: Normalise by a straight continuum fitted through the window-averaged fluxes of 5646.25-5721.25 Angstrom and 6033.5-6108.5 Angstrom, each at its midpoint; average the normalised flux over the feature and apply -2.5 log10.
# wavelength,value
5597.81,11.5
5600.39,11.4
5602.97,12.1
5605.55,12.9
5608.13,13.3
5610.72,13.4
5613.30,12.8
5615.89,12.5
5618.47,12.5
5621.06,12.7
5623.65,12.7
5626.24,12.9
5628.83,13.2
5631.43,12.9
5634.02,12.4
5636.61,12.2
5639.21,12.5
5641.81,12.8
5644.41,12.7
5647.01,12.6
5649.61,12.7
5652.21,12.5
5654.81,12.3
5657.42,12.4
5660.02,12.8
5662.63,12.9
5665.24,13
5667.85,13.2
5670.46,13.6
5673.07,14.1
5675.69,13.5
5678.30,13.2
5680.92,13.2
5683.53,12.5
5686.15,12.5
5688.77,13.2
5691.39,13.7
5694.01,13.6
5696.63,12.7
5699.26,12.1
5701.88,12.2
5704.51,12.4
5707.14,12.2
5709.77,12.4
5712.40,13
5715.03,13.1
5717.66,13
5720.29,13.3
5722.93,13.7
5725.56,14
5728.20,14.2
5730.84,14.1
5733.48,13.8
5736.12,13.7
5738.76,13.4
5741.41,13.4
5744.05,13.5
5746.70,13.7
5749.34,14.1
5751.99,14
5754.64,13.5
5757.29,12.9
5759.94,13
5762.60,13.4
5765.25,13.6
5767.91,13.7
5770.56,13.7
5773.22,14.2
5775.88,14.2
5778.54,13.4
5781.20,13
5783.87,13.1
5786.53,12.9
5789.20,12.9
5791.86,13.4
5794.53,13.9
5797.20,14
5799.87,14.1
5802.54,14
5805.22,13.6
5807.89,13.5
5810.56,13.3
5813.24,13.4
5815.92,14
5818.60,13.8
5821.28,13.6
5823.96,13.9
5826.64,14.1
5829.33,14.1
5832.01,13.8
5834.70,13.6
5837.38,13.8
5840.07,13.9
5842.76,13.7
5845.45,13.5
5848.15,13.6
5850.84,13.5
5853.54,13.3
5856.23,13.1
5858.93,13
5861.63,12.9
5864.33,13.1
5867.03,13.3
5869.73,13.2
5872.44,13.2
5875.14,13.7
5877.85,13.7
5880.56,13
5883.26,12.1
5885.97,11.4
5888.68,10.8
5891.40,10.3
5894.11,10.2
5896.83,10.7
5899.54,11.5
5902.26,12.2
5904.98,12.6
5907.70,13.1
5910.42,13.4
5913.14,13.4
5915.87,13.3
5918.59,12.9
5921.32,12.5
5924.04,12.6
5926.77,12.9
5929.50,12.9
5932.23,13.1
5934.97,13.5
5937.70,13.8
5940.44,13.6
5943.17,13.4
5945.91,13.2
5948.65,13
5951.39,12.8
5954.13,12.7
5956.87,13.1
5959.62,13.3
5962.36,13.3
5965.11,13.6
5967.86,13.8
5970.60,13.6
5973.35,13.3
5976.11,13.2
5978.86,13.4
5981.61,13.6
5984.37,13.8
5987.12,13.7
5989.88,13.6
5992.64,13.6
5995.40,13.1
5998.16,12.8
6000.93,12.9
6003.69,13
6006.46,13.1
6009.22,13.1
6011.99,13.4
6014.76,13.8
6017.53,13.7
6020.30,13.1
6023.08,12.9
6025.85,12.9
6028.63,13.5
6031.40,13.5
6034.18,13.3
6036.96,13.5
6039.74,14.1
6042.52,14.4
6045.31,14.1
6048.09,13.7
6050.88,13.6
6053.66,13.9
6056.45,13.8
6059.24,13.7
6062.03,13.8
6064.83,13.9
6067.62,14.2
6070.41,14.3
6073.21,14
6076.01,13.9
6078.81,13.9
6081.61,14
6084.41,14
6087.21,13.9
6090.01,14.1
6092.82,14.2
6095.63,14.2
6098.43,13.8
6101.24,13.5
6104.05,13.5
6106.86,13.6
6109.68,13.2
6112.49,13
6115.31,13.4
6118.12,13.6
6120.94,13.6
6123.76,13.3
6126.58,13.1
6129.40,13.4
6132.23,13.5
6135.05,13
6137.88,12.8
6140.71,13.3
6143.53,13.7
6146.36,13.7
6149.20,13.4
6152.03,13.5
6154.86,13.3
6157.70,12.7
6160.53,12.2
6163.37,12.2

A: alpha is 0.07 mag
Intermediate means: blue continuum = 12.9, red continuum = 13.9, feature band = 12.6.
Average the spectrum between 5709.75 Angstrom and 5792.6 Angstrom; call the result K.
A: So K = 13.5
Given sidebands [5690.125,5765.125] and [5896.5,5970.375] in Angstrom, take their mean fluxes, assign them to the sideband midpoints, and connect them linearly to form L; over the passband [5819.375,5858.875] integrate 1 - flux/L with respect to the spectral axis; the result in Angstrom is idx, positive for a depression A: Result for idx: -1.5 Angstrom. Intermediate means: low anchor 13.3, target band 13.7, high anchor 13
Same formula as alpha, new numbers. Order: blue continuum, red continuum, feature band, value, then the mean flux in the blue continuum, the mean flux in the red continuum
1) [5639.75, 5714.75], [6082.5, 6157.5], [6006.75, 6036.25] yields 0.004 mag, 12.9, 13.5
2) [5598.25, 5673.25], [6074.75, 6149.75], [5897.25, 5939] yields 0.031 mag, 12.7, 13.6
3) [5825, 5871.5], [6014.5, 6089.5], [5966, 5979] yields 0.015 mag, 13.5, 13.8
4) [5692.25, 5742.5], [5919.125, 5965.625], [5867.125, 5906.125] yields 0.091 mag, 13.2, 13.1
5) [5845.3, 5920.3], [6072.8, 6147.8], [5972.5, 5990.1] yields -0.038 mag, 12.6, 13.6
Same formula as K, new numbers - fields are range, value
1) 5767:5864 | 13.6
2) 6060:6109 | 13.9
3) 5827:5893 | 13.1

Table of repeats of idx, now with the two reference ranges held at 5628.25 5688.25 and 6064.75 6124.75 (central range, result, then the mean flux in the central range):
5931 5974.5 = 0.51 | 13.3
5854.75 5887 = 0.76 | 13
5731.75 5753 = -1.09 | 13.7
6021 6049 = 0.16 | 13.6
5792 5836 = -1.99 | 13.8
